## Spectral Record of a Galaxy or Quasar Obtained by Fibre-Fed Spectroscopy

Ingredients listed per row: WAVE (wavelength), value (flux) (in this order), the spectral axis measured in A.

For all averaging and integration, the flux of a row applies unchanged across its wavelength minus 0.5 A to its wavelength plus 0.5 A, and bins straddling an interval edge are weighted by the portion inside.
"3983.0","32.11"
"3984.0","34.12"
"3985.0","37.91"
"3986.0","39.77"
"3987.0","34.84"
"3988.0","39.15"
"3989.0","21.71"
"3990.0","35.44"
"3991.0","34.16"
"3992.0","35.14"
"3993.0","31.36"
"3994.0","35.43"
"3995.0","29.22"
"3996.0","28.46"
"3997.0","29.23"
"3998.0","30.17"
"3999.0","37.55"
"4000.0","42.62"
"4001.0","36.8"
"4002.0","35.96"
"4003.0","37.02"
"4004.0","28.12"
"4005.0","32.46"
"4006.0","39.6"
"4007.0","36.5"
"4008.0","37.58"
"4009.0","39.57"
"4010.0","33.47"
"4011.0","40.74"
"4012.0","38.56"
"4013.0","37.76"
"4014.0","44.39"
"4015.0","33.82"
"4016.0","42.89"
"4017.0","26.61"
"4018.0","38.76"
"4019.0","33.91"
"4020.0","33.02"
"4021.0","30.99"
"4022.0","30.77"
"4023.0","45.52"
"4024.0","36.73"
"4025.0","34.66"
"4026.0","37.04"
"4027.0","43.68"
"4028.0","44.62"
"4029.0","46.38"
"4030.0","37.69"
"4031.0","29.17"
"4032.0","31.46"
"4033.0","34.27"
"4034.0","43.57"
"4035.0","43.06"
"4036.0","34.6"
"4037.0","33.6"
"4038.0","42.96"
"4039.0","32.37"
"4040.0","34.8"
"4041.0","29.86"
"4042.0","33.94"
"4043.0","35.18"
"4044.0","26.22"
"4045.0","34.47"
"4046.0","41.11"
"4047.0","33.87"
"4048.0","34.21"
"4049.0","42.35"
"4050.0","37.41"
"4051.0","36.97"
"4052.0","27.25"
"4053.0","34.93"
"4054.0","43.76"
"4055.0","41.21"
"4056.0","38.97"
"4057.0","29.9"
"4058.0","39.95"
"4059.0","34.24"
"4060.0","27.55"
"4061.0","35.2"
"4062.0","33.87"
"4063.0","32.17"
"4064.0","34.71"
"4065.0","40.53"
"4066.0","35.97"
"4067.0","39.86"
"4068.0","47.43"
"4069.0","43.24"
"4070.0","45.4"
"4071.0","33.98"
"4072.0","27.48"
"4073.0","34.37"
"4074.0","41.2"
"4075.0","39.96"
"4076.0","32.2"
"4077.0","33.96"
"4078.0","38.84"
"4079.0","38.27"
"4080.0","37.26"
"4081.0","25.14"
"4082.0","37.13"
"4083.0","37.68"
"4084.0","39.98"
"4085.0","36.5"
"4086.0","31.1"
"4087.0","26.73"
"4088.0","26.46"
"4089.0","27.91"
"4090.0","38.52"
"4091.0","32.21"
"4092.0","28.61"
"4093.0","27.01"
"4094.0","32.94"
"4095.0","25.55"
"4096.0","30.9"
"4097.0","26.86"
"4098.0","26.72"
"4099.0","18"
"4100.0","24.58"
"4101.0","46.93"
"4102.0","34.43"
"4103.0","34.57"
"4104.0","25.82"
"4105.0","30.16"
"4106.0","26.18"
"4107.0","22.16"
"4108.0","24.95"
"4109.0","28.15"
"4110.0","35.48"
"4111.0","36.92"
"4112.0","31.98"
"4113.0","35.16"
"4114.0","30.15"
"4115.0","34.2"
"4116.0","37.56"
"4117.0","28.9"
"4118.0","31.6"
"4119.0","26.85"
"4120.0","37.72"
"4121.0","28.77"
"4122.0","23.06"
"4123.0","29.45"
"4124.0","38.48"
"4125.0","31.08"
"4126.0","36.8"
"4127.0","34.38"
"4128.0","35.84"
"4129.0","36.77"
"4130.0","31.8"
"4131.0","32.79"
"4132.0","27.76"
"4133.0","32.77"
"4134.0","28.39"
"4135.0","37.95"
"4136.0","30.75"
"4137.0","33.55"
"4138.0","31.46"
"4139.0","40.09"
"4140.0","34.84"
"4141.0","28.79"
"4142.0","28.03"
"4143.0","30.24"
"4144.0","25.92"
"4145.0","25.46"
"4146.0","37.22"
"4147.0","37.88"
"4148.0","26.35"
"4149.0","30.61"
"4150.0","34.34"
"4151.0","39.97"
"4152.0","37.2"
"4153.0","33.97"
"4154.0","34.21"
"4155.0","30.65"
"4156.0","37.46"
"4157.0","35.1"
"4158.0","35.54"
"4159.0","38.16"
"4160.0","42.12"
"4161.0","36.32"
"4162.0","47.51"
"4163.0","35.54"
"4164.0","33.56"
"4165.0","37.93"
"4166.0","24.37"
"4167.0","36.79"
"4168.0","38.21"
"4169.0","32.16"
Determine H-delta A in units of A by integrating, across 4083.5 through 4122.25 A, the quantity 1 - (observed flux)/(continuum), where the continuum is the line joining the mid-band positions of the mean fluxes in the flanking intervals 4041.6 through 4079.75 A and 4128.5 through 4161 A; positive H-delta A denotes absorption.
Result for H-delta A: 4.7 A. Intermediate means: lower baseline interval 36.4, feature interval 30.6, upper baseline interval 33.4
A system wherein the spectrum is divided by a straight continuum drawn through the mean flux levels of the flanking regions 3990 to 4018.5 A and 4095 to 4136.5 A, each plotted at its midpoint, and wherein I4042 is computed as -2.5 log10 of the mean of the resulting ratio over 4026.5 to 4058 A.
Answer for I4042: -0.079 mag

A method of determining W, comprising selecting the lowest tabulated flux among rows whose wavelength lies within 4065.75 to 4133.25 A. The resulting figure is 18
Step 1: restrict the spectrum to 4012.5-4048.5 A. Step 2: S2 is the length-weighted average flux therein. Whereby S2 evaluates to 36.3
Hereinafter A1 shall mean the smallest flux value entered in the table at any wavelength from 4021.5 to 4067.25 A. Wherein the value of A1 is 26.22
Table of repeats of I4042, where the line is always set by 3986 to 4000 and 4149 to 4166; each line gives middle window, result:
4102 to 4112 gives 0.186 mag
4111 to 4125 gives 0.114 mag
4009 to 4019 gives -0.119 mag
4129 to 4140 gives 0.090 mag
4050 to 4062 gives -0.036 mag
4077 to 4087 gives -0.013 mag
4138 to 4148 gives 0.137 mag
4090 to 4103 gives 0.167 mag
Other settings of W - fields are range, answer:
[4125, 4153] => 25.46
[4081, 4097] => 25.14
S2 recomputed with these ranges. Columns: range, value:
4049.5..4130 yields 33.4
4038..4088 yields 35.7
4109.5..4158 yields 32.9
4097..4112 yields 29.6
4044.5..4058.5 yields 36.9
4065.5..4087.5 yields 36.5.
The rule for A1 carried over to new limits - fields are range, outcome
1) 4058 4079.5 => 27.48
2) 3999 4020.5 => 26.61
